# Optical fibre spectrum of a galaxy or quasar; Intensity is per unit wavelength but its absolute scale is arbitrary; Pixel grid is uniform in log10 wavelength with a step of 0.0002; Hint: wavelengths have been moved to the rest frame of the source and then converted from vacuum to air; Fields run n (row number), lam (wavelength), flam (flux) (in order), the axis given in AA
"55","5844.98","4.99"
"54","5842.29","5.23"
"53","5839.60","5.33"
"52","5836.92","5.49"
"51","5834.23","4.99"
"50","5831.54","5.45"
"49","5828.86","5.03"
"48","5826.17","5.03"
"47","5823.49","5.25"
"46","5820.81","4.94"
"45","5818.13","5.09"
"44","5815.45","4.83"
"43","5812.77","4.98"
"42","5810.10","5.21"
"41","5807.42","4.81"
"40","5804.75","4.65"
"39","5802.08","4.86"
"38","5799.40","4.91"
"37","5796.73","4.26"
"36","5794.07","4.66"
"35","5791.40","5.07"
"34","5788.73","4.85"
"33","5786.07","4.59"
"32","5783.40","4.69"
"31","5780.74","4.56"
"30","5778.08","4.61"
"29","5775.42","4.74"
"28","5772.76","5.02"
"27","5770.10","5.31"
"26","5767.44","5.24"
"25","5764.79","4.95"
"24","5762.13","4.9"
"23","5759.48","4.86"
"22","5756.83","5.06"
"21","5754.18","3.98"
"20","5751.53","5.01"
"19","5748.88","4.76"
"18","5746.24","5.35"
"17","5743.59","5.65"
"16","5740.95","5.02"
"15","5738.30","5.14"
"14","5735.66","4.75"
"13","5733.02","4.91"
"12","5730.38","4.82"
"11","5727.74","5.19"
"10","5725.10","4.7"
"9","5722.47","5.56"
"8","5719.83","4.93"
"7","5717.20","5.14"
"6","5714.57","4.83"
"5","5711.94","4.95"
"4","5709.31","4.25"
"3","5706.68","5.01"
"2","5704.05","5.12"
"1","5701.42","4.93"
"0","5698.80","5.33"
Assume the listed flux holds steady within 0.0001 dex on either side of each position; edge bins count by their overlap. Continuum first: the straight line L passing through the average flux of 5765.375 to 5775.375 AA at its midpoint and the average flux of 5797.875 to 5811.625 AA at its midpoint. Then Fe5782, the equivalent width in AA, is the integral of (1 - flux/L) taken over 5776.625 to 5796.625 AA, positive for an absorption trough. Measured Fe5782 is 1.2 AA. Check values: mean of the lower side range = 5.11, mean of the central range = 4.69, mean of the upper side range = 4.88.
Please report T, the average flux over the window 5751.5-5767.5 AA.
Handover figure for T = 4.82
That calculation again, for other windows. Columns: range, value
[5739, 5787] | 4.91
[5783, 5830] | 4.88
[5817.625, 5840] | 5.18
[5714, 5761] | 4.98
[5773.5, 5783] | 4.67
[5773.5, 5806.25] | 4.71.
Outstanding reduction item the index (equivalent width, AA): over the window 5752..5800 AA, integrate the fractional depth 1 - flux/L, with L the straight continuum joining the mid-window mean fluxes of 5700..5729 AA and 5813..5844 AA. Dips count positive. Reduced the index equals 2.5 AA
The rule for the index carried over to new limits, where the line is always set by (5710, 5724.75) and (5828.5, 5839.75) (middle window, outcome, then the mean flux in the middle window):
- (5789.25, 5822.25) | 2.3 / 4.86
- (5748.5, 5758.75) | 0.8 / 4.71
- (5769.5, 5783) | 0.9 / 4.81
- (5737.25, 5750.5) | -0.3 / 5.18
